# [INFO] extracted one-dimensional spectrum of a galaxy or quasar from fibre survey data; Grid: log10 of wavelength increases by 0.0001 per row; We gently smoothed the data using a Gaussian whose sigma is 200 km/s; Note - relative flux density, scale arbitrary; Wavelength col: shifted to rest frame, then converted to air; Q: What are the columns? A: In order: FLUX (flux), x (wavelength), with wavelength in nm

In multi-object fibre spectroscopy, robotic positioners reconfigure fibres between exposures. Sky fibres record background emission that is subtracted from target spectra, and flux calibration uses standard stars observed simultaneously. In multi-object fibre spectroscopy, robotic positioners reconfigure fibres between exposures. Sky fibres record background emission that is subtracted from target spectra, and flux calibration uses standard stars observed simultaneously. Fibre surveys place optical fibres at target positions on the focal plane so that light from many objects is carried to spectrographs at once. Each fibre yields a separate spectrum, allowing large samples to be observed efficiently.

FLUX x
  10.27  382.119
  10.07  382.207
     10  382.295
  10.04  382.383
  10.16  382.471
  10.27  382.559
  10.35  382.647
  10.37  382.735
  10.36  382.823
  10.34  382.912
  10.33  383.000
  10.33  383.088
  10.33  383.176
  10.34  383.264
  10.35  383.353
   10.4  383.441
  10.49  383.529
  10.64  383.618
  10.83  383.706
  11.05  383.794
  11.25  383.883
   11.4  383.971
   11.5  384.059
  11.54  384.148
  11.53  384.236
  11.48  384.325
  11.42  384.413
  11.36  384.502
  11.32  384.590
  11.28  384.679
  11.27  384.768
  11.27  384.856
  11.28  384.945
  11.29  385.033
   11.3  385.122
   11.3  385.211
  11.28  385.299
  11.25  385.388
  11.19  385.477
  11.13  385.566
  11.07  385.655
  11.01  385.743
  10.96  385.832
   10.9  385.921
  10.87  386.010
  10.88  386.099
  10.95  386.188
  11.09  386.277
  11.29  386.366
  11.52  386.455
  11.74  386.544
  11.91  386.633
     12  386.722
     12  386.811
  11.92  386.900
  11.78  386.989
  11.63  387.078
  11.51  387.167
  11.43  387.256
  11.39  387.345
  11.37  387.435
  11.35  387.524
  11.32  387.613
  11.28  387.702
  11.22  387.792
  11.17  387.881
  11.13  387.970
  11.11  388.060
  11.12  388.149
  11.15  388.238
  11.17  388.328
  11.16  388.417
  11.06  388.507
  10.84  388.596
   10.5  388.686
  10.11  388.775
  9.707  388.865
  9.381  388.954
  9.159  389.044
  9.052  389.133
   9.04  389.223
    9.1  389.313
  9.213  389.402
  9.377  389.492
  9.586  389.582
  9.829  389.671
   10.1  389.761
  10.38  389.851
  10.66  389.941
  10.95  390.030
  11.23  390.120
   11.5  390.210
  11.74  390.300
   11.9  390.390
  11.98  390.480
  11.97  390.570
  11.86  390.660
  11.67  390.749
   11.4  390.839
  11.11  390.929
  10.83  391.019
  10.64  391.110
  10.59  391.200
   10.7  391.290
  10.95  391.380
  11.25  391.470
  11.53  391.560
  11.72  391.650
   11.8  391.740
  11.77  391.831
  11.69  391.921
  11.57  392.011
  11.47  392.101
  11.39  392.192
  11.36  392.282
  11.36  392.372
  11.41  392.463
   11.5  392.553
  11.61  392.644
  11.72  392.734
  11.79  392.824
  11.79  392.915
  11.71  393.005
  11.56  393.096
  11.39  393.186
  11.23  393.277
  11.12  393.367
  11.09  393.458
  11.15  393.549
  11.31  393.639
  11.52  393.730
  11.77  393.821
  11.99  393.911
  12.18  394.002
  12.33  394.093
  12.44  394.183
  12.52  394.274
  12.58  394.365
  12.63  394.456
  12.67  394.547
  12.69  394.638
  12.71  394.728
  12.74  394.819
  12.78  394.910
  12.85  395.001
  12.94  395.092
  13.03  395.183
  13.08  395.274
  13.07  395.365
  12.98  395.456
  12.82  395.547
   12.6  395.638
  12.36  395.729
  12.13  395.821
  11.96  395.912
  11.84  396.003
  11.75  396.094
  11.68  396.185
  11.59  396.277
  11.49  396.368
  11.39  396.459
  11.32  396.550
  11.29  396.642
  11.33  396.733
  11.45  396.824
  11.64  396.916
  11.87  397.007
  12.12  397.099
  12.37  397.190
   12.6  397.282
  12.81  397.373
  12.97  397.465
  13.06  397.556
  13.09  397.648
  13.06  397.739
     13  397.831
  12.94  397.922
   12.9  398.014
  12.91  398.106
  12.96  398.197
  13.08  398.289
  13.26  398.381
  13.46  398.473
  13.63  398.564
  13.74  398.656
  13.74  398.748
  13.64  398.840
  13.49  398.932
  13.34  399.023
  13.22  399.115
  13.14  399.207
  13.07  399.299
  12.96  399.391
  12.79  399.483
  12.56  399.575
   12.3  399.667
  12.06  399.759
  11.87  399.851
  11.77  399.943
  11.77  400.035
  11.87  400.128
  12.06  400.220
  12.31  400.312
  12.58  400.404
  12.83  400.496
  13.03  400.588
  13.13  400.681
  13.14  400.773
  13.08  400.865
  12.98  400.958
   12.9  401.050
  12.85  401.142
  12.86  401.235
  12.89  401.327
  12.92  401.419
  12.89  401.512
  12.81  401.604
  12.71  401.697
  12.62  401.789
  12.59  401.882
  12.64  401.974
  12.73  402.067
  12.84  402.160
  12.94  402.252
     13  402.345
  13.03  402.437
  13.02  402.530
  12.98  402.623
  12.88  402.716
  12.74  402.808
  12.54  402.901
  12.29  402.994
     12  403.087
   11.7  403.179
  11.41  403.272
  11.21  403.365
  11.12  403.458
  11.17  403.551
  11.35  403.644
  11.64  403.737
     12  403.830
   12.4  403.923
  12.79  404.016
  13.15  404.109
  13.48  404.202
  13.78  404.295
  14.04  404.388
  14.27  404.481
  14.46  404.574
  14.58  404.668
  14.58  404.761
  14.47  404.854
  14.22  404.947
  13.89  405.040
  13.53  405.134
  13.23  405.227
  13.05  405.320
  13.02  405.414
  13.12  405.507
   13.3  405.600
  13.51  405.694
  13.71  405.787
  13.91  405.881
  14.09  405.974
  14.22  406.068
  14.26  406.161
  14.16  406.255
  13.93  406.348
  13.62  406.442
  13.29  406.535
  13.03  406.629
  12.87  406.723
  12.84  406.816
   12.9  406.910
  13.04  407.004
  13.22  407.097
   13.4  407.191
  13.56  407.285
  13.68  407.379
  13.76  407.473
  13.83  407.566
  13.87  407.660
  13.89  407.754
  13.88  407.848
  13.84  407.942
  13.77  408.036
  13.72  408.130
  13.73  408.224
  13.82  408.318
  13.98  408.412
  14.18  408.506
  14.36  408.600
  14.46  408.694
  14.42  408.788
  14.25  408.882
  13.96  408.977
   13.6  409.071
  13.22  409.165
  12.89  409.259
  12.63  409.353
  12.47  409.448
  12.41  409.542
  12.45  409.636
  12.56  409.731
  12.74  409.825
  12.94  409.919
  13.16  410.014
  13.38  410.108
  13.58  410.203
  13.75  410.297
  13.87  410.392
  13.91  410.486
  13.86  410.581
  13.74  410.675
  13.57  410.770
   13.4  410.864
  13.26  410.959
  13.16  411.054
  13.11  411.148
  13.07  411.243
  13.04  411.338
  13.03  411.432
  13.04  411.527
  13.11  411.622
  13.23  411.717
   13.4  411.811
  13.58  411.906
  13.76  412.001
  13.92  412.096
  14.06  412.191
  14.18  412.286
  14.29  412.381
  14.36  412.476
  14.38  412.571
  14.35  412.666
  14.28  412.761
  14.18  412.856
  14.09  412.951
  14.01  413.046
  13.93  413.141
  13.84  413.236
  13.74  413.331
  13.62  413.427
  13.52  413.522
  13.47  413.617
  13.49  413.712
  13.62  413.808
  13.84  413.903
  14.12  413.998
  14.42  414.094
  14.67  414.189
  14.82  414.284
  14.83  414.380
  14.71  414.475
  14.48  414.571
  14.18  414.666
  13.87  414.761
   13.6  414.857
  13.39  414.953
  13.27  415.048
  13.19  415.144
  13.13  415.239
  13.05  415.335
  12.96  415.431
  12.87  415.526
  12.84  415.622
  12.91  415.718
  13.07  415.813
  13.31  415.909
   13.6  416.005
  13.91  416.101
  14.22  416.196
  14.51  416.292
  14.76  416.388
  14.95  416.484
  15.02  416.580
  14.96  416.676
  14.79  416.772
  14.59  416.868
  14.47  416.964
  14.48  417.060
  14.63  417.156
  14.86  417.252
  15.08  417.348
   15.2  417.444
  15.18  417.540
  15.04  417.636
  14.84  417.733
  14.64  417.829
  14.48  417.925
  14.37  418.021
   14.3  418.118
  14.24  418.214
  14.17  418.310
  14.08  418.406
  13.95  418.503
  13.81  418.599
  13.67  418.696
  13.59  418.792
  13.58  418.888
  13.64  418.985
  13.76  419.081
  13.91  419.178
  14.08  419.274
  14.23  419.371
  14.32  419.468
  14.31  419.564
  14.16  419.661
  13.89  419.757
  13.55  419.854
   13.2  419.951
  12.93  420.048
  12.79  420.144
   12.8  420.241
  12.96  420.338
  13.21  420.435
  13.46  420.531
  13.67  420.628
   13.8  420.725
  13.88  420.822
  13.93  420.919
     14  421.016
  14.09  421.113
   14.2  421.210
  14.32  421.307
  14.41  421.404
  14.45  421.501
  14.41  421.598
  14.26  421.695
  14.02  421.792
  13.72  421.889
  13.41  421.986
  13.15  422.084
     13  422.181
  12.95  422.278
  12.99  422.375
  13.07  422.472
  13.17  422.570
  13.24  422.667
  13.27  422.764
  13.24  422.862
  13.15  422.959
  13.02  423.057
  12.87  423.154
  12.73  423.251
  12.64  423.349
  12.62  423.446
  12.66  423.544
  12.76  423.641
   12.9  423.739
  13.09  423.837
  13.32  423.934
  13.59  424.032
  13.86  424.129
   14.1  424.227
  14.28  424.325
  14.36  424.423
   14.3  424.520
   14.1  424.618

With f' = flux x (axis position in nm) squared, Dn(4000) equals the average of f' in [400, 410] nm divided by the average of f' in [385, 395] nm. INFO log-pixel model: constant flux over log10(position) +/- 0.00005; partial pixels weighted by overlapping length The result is 1.26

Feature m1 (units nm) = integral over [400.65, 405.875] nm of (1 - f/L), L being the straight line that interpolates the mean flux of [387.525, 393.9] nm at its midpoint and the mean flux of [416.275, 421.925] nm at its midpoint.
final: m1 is -0.227 nm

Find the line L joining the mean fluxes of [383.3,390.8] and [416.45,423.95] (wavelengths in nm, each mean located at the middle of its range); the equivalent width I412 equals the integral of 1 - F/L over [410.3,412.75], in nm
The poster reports -0.10 nm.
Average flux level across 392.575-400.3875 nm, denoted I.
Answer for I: 12.4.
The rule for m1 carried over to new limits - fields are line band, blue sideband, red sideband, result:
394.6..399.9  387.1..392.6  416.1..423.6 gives -0.43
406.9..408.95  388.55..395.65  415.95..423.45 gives -0.15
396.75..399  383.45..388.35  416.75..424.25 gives -0.14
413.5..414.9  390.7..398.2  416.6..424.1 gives -0.08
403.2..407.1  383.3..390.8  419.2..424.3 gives -0.29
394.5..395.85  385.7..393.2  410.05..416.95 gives -0.12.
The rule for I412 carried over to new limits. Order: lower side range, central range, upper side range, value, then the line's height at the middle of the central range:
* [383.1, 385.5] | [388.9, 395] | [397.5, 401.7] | 0.35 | 12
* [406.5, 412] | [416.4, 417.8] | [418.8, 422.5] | -0.13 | 13.6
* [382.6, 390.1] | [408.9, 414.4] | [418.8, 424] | -0.36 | 12.8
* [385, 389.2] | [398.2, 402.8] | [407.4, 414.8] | -0.11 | 12.5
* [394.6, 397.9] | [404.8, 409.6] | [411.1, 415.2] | -0.11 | 13.3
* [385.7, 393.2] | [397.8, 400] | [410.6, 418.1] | -0.15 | 12.2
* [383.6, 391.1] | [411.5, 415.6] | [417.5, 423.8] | -0.23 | 13.1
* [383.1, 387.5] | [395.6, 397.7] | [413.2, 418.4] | 0.05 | 12.3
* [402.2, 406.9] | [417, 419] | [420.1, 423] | -0.14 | 13.5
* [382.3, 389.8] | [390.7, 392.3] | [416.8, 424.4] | 0.00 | 11.3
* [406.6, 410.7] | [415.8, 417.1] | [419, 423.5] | -0.08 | 13.5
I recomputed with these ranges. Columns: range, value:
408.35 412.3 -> 13.4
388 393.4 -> 11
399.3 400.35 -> 12.2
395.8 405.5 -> 12.7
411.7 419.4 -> 14.1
